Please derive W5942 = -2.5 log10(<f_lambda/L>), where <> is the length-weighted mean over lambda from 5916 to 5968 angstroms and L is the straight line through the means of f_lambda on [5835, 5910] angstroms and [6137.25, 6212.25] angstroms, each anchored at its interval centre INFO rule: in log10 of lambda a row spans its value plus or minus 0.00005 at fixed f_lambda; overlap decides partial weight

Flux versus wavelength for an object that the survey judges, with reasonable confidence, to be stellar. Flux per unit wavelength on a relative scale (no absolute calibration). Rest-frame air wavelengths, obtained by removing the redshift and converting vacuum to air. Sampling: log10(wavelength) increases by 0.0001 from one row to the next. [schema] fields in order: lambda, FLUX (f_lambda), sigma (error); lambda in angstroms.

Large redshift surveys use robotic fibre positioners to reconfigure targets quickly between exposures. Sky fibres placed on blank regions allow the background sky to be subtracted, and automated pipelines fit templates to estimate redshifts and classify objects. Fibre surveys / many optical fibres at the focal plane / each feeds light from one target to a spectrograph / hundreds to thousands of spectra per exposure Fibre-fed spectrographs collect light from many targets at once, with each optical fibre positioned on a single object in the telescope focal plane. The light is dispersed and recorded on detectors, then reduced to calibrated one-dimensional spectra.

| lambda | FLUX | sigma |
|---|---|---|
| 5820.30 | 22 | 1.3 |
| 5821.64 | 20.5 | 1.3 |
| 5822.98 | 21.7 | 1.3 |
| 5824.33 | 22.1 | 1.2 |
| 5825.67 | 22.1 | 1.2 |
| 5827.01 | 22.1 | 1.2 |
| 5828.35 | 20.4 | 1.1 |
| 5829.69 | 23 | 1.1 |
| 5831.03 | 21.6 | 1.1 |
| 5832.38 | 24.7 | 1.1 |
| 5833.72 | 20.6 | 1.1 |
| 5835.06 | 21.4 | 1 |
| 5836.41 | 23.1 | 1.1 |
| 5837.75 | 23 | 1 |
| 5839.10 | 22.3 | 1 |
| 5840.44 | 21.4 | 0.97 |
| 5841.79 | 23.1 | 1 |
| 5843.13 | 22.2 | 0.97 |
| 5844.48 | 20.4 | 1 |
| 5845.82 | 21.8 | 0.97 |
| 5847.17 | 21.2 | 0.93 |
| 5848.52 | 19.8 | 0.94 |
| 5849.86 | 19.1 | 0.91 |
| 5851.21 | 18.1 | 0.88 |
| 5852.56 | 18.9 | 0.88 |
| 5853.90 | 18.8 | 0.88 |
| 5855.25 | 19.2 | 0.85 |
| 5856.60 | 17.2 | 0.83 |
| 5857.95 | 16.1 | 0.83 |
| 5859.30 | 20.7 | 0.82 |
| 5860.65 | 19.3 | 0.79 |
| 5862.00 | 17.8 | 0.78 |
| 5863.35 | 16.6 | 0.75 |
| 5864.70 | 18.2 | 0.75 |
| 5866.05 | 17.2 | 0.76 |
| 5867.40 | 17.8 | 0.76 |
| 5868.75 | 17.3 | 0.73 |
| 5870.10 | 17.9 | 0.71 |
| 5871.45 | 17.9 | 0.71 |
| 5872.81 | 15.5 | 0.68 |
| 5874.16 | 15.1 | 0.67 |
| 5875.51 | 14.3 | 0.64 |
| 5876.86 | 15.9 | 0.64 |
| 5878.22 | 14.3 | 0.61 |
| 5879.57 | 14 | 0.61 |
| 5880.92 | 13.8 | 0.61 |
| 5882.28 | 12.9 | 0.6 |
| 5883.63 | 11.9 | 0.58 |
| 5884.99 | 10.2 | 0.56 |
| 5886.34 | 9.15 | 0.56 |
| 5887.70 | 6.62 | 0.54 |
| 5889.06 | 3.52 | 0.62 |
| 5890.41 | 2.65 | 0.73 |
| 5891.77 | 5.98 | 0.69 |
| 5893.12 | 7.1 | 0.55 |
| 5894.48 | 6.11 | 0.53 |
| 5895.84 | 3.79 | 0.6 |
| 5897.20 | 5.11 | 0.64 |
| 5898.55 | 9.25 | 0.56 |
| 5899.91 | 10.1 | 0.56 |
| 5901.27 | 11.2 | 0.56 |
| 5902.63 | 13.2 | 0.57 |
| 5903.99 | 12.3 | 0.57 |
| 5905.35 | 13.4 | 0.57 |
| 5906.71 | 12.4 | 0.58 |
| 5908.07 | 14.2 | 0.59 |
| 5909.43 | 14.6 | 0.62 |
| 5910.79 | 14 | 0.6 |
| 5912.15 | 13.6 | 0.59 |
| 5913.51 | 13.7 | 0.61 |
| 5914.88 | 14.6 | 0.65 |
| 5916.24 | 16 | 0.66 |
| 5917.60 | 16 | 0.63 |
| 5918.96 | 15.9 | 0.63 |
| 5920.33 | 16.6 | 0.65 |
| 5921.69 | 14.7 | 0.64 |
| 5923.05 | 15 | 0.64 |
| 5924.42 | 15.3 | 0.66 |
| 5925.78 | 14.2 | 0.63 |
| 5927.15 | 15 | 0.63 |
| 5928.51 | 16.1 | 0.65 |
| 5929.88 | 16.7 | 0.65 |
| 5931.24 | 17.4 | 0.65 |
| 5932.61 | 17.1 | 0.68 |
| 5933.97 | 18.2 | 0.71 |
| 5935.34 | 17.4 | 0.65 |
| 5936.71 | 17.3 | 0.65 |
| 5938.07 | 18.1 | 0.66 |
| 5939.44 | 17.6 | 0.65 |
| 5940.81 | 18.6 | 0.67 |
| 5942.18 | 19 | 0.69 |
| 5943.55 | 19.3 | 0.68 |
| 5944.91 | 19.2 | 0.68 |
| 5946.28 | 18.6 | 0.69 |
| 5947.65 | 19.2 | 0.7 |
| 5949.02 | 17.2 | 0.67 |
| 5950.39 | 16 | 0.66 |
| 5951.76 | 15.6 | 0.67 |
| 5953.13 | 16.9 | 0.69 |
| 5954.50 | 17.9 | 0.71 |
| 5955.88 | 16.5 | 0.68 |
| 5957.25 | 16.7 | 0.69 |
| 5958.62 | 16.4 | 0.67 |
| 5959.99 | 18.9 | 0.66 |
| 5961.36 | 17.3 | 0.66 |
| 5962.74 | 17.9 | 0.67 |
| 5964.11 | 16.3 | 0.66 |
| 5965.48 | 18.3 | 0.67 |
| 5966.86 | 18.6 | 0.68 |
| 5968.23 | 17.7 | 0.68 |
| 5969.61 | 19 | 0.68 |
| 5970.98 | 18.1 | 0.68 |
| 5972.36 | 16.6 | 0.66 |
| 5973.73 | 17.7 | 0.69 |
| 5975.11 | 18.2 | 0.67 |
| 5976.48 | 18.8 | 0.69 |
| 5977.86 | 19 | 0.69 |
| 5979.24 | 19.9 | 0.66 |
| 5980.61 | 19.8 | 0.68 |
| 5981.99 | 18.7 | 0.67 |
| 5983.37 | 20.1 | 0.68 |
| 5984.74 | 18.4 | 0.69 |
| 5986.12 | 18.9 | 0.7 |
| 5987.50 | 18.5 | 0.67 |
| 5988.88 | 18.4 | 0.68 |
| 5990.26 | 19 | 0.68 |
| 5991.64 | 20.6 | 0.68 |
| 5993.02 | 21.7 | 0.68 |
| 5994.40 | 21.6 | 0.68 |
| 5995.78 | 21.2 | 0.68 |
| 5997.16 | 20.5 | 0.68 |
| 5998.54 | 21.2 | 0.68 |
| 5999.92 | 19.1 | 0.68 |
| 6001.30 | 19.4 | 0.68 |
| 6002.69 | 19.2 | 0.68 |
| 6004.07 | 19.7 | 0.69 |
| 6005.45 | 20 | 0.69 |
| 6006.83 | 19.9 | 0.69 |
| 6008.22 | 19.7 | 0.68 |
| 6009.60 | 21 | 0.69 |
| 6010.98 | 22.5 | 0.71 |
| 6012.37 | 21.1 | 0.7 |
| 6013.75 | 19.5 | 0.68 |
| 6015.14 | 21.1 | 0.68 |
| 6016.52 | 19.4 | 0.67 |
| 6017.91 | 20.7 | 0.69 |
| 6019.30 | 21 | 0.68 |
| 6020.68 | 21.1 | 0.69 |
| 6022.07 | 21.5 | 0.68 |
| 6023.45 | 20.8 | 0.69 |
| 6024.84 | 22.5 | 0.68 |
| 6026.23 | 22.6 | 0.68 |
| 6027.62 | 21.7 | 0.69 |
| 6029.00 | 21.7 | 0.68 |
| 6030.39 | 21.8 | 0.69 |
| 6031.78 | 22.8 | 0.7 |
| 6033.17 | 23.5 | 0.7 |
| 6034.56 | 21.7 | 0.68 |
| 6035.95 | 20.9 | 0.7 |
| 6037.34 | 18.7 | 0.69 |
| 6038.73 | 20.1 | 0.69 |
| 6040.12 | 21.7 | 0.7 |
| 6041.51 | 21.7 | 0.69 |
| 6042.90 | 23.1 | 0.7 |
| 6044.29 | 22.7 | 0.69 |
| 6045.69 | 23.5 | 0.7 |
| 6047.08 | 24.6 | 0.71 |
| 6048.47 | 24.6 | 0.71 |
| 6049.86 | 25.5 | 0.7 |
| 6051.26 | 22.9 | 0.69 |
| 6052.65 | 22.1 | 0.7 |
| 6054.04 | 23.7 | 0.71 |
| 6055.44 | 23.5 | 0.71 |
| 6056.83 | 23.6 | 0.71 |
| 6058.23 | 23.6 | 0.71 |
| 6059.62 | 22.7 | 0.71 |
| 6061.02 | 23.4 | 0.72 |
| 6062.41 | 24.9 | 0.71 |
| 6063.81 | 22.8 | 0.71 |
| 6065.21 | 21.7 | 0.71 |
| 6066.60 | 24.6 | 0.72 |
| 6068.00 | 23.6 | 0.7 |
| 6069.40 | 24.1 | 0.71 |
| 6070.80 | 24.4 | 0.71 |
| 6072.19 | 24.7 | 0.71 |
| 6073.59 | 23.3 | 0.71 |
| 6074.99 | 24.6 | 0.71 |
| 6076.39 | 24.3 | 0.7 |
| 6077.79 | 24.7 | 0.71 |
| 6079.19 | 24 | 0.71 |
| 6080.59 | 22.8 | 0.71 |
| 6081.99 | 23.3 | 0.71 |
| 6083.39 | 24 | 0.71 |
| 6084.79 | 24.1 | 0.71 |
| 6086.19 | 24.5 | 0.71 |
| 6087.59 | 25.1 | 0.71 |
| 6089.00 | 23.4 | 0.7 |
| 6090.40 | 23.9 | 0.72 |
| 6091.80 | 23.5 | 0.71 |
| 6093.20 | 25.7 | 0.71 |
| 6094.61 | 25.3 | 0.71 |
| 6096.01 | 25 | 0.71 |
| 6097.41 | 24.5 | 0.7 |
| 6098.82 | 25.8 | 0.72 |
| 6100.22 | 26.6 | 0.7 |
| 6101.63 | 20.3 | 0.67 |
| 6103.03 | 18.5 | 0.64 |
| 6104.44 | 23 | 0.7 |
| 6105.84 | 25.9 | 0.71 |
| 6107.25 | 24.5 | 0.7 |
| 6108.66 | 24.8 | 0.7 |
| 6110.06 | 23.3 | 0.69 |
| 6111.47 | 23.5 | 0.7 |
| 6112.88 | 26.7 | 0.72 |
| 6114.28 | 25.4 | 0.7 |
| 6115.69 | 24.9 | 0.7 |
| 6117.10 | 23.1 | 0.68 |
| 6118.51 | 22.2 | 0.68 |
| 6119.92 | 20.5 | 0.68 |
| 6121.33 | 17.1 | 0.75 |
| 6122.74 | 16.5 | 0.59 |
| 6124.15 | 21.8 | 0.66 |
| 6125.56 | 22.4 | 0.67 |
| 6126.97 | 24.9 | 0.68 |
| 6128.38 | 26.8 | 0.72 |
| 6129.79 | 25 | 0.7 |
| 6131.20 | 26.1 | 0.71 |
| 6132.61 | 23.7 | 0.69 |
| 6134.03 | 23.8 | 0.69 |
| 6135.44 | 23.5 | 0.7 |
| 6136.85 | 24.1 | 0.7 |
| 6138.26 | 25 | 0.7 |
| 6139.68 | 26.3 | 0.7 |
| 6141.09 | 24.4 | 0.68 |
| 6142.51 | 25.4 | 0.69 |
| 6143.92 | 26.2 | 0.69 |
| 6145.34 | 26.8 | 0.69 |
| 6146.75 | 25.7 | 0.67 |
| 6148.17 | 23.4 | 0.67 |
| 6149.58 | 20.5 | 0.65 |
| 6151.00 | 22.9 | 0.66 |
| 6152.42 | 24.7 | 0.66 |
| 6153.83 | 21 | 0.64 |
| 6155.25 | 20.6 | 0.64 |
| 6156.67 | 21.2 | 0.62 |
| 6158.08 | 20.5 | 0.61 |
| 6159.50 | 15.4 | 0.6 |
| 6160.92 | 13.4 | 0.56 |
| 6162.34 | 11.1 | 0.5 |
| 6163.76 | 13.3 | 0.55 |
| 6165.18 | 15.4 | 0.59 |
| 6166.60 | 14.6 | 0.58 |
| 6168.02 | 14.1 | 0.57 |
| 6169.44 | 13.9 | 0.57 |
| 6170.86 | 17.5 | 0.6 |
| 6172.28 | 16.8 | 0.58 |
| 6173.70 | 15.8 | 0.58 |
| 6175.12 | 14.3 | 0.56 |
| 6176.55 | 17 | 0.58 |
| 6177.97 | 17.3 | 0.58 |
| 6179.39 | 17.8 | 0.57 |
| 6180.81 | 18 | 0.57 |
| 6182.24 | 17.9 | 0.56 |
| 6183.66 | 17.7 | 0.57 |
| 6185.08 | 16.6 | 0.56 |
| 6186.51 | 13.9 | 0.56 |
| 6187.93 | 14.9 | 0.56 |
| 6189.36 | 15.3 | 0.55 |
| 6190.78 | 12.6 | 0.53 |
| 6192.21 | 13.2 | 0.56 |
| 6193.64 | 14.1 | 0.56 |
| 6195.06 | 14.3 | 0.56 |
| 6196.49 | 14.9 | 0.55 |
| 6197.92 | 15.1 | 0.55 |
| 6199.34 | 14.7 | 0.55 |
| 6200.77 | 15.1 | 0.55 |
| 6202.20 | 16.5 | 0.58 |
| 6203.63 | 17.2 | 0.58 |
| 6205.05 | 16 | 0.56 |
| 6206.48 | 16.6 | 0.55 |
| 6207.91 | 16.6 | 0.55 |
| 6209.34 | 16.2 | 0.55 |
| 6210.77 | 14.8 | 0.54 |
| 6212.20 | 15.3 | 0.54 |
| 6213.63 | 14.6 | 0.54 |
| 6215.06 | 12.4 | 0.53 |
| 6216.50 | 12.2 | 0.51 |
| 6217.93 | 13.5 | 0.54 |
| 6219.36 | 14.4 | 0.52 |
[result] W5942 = -0.09 mag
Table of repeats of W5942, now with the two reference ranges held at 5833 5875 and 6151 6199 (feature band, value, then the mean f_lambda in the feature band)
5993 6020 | -0.147 mag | 20.4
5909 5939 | 0.178 mag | 15.8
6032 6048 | -0.249 mag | 22.1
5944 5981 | 0.025 mag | 17.9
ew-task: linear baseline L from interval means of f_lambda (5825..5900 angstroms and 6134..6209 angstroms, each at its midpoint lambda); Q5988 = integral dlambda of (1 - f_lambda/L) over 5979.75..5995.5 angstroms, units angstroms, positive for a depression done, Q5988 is -2.43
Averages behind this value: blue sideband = 16.3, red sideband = 18.1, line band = 19.7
